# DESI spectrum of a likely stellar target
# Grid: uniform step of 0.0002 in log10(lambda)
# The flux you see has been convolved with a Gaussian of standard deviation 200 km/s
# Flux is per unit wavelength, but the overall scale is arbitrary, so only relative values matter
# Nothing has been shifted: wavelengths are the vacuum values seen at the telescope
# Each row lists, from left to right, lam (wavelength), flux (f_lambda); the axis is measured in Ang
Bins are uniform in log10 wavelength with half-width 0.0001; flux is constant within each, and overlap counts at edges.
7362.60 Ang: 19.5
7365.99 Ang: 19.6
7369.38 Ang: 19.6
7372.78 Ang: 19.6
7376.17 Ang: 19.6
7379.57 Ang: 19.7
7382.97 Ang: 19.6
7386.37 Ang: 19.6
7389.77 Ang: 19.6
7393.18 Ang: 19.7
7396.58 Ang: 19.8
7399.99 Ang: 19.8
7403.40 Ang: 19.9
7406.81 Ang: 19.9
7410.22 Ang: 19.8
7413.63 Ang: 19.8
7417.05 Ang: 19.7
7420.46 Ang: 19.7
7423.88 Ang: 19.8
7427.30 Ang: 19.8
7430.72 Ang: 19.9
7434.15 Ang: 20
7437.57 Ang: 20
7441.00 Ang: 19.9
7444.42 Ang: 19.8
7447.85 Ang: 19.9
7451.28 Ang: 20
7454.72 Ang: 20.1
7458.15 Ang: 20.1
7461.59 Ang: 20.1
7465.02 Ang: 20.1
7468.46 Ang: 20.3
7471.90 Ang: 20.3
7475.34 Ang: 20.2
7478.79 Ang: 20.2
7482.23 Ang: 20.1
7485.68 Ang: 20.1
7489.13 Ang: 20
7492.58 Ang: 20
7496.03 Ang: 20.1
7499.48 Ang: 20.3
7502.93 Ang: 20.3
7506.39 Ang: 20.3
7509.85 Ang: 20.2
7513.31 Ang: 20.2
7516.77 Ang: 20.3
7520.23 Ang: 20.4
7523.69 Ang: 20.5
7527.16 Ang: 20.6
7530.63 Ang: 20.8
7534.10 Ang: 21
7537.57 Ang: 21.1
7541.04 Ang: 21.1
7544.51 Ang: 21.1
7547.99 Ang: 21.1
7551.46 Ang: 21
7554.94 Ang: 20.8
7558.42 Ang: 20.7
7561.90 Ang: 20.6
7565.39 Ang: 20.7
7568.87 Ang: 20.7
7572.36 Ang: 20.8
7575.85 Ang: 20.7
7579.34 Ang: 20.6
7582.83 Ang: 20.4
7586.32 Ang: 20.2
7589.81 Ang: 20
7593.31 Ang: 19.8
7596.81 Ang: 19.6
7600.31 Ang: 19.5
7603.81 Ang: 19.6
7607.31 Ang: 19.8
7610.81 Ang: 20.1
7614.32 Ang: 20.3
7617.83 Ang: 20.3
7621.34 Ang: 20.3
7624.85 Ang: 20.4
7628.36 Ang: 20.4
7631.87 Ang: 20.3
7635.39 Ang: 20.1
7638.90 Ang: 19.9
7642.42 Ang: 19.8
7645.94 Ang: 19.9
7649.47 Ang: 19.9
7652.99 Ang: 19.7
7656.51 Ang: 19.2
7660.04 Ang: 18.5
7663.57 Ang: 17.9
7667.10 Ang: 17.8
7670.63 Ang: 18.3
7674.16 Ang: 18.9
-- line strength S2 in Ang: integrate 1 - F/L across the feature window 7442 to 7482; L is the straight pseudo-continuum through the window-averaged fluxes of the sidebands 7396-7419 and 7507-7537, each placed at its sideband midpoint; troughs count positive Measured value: 0.1 Ang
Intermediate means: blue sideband 19.8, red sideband 20.5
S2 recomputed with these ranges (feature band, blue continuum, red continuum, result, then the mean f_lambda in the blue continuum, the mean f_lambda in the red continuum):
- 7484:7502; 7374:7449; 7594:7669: -0.3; 19.8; 19.7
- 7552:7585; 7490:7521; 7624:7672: -1.3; 20.2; 19.4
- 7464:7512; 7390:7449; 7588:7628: -0.7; 19.8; 20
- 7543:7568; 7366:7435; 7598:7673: -1.5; 19.7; 19.6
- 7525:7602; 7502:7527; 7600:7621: -1.6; 20.3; 20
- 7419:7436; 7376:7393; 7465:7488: 0.0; 19.6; 20.2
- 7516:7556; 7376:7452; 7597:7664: -2.1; 19.8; 19.8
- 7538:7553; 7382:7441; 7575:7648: -0.8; 19.8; 20.1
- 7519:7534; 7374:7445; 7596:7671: -0.7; 19.8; 19.6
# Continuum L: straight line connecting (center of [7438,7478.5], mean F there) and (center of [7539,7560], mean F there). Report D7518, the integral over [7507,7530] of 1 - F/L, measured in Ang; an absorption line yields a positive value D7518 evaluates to 0.3 Ang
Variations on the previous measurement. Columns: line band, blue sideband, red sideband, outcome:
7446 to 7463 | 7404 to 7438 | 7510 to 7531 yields 0.0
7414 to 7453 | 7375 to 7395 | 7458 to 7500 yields 0.1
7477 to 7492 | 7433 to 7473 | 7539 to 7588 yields 0.1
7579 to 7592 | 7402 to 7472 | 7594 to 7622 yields -0.2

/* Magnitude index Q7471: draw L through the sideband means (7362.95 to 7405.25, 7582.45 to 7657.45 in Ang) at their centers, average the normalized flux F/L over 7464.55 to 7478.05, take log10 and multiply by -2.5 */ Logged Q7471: -0.024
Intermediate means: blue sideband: 19.7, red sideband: 20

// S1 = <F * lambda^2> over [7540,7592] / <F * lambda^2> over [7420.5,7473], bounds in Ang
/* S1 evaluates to 1.07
